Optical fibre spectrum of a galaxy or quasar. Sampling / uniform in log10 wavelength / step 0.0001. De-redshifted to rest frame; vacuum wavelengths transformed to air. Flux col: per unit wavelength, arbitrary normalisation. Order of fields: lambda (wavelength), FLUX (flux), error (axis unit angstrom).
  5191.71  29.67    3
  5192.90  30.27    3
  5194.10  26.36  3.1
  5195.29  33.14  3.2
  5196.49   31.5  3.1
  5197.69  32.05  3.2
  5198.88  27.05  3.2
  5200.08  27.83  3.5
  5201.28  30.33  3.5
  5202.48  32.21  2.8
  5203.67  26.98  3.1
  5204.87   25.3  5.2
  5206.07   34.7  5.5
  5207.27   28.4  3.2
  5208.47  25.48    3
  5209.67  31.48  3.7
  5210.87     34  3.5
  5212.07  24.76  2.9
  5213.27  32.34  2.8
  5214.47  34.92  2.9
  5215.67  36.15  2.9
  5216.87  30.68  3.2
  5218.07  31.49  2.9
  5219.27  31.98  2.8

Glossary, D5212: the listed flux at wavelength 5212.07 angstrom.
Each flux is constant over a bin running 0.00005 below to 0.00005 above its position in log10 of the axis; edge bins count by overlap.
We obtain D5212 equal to 24.76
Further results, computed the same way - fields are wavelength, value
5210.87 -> 34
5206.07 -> 34.7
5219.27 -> 31.98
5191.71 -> 29.67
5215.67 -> 36.15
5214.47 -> 34.92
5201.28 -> 30.33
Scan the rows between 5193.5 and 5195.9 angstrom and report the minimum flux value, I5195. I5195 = 26.36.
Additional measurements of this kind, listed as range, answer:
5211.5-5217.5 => 24.76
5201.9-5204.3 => 26.98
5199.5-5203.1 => 27.83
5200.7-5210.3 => 25.3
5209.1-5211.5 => 31.48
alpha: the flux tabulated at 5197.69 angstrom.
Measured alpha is 32.05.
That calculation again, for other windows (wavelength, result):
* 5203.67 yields 26.98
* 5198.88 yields 27.05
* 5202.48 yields 32.21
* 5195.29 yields 33.14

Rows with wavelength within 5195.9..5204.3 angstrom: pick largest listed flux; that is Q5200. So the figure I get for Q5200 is 32.21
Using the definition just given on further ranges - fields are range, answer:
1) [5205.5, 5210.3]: 34.7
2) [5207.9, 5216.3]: 36.15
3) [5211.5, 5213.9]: 32.34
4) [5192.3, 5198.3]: 33.14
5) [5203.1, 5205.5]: 26.98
